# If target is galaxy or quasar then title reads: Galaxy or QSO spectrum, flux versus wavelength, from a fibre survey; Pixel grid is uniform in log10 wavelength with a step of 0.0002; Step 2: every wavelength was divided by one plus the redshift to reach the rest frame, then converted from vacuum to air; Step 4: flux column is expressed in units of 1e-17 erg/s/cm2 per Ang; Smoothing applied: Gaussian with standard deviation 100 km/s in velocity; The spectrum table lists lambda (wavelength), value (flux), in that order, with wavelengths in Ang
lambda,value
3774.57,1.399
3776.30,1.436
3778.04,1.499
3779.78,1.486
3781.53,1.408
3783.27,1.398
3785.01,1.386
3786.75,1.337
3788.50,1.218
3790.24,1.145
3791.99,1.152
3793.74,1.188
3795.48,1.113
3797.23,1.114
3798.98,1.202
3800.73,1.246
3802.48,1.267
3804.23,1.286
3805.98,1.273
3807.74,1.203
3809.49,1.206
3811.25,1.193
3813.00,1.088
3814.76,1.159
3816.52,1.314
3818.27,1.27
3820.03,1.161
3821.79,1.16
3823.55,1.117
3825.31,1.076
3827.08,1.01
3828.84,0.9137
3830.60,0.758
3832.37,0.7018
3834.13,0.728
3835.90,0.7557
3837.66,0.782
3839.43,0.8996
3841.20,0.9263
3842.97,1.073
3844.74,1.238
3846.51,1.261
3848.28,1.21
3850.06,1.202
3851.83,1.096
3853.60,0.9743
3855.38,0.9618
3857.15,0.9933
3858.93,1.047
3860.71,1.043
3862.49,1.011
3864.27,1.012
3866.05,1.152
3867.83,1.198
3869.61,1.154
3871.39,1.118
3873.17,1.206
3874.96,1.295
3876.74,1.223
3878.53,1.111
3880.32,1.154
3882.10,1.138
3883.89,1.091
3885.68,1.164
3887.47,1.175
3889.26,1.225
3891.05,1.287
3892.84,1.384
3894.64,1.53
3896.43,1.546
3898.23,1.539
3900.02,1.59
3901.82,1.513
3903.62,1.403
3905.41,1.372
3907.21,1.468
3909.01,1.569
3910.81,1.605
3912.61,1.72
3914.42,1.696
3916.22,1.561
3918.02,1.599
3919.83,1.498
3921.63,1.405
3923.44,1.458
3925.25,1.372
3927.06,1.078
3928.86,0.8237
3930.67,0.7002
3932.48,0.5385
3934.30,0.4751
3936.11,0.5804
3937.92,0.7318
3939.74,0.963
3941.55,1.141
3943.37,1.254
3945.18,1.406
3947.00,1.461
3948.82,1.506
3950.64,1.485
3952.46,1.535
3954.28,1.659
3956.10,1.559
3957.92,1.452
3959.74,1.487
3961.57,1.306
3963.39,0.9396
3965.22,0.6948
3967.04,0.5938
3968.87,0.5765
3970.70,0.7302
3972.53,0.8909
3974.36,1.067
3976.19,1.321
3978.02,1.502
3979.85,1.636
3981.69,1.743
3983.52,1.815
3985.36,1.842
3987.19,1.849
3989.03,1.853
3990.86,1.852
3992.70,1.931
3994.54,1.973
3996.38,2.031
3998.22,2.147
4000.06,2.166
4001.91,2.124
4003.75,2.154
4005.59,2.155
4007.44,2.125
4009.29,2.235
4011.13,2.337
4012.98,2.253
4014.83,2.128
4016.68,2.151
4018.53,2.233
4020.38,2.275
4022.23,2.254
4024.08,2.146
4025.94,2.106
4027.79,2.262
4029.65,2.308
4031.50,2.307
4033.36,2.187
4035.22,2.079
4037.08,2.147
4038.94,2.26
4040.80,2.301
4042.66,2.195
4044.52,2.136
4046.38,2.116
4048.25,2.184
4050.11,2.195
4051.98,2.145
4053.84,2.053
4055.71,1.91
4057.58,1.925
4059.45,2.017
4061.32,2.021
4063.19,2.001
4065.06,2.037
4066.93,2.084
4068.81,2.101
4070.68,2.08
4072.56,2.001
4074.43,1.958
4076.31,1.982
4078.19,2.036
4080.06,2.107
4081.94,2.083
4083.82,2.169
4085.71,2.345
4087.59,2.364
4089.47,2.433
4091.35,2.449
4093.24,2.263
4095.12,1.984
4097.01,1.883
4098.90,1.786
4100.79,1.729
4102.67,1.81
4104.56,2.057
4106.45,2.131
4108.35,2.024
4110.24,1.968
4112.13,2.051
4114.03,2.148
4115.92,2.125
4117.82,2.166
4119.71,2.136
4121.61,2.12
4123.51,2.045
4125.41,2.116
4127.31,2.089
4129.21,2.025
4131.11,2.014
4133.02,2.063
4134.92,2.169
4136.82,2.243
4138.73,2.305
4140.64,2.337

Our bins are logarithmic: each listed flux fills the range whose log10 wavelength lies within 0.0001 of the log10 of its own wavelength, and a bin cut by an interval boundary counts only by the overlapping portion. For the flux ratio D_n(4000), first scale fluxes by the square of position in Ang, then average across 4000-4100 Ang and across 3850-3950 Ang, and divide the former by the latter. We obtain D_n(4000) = 1.9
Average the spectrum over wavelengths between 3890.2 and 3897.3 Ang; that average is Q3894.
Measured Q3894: 1.44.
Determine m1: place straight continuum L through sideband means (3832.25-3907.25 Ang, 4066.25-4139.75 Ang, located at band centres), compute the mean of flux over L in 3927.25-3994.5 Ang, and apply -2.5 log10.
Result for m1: 0.22 mag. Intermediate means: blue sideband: 1.16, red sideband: 2.09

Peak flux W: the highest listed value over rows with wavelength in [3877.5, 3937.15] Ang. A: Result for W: 1.72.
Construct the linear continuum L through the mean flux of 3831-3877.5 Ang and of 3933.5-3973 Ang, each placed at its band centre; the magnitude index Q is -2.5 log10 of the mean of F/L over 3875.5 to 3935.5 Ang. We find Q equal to -0.20 mag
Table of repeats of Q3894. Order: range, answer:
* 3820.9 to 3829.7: 1.06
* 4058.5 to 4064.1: 2.01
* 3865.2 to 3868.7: 1.18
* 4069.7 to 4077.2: 2.01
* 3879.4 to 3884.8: 1.13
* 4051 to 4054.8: 2.1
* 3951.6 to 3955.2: 1.6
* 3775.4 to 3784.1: 1.45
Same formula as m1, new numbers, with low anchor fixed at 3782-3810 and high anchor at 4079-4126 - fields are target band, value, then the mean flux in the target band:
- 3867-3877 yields 0.208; 1.2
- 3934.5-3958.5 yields 0.301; 1.26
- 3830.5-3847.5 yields 0.423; 0.922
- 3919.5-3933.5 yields 0.419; 1.09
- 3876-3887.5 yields 0.274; 1.15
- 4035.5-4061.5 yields -0.091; 2.12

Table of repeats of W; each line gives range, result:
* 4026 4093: 2.449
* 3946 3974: 1.659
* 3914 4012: 2.337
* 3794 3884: 1.314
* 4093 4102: 2.263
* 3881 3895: 1.53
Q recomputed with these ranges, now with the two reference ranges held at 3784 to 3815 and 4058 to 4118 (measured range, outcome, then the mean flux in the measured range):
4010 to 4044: -0.17 mag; 2.22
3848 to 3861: 0.28 mag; 1.06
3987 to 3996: -0.07 mag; 1.9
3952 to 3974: 0.46 mag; 1.11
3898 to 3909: 0.03 mag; 1.49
